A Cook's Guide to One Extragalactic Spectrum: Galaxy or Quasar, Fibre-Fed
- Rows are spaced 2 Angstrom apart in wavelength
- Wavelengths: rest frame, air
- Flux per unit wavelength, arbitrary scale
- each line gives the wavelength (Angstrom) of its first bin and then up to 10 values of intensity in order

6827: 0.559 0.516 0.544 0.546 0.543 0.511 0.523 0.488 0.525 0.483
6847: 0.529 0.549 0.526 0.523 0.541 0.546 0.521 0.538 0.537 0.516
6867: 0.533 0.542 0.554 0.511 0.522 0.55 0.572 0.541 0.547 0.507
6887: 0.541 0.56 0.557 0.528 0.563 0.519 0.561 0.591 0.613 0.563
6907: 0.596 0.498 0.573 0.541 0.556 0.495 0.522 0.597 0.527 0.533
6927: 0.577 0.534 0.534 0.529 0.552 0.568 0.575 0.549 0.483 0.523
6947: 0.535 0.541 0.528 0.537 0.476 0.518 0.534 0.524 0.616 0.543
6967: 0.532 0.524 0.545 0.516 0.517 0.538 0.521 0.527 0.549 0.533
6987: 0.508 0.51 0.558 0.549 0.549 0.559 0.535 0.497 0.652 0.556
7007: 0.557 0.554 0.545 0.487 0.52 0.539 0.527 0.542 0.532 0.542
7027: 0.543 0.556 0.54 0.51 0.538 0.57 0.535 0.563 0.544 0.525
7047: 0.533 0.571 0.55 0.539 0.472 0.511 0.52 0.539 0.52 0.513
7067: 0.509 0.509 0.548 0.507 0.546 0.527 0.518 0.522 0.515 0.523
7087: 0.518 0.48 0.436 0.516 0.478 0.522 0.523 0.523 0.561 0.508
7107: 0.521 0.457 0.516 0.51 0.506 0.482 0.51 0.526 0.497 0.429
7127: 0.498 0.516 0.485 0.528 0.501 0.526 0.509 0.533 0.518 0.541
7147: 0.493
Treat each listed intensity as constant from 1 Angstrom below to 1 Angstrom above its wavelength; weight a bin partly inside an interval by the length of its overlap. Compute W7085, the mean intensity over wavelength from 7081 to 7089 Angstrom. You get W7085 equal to 0.514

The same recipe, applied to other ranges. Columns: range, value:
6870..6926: 0.548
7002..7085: 0.535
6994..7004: 0.558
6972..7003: 0.535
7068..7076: 0.528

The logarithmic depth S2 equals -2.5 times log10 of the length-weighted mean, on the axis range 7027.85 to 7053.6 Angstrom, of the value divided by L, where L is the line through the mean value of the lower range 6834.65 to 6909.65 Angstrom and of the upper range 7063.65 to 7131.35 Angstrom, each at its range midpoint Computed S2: -0.059 mag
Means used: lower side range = 0.539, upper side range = 0.508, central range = 0.544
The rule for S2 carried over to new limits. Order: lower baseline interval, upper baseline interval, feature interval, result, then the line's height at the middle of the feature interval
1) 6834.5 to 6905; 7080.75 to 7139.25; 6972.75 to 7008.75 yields -0.042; 0.521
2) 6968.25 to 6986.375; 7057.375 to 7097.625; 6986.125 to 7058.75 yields -0.035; 0.522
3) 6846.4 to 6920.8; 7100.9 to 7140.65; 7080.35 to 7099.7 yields 0.017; 0.51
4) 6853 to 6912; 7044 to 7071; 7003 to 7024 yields -0.023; 0.53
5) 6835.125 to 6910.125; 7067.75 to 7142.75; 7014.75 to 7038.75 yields -0.040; 0.519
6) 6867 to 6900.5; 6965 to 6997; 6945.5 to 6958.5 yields 0.026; 0.536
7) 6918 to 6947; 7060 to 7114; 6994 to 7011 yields -0.054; 0.53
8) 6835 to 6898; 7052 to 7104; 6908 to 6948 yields -0.026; 0.527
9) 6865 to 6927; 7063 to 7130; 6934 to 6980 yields 0.002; 0.535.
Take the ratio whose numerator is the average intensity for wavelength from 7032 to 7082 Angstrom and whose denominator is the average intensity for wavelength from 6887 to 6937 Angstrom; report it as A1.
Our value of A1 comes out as 0.96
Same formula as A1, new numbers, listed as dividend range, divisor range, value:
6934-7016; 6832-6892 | 1.01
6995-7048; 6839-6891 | 1.02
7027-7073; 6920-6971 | 0.99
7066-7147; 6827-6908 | 0.94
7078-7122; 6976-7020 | 0.94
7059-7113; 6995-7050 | 0.95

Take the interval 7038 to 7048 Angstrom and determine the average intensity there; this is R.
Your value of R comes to 0.54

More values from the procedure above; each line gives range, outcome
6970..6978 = 0.529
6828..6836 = 0.537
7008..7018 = 0.529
